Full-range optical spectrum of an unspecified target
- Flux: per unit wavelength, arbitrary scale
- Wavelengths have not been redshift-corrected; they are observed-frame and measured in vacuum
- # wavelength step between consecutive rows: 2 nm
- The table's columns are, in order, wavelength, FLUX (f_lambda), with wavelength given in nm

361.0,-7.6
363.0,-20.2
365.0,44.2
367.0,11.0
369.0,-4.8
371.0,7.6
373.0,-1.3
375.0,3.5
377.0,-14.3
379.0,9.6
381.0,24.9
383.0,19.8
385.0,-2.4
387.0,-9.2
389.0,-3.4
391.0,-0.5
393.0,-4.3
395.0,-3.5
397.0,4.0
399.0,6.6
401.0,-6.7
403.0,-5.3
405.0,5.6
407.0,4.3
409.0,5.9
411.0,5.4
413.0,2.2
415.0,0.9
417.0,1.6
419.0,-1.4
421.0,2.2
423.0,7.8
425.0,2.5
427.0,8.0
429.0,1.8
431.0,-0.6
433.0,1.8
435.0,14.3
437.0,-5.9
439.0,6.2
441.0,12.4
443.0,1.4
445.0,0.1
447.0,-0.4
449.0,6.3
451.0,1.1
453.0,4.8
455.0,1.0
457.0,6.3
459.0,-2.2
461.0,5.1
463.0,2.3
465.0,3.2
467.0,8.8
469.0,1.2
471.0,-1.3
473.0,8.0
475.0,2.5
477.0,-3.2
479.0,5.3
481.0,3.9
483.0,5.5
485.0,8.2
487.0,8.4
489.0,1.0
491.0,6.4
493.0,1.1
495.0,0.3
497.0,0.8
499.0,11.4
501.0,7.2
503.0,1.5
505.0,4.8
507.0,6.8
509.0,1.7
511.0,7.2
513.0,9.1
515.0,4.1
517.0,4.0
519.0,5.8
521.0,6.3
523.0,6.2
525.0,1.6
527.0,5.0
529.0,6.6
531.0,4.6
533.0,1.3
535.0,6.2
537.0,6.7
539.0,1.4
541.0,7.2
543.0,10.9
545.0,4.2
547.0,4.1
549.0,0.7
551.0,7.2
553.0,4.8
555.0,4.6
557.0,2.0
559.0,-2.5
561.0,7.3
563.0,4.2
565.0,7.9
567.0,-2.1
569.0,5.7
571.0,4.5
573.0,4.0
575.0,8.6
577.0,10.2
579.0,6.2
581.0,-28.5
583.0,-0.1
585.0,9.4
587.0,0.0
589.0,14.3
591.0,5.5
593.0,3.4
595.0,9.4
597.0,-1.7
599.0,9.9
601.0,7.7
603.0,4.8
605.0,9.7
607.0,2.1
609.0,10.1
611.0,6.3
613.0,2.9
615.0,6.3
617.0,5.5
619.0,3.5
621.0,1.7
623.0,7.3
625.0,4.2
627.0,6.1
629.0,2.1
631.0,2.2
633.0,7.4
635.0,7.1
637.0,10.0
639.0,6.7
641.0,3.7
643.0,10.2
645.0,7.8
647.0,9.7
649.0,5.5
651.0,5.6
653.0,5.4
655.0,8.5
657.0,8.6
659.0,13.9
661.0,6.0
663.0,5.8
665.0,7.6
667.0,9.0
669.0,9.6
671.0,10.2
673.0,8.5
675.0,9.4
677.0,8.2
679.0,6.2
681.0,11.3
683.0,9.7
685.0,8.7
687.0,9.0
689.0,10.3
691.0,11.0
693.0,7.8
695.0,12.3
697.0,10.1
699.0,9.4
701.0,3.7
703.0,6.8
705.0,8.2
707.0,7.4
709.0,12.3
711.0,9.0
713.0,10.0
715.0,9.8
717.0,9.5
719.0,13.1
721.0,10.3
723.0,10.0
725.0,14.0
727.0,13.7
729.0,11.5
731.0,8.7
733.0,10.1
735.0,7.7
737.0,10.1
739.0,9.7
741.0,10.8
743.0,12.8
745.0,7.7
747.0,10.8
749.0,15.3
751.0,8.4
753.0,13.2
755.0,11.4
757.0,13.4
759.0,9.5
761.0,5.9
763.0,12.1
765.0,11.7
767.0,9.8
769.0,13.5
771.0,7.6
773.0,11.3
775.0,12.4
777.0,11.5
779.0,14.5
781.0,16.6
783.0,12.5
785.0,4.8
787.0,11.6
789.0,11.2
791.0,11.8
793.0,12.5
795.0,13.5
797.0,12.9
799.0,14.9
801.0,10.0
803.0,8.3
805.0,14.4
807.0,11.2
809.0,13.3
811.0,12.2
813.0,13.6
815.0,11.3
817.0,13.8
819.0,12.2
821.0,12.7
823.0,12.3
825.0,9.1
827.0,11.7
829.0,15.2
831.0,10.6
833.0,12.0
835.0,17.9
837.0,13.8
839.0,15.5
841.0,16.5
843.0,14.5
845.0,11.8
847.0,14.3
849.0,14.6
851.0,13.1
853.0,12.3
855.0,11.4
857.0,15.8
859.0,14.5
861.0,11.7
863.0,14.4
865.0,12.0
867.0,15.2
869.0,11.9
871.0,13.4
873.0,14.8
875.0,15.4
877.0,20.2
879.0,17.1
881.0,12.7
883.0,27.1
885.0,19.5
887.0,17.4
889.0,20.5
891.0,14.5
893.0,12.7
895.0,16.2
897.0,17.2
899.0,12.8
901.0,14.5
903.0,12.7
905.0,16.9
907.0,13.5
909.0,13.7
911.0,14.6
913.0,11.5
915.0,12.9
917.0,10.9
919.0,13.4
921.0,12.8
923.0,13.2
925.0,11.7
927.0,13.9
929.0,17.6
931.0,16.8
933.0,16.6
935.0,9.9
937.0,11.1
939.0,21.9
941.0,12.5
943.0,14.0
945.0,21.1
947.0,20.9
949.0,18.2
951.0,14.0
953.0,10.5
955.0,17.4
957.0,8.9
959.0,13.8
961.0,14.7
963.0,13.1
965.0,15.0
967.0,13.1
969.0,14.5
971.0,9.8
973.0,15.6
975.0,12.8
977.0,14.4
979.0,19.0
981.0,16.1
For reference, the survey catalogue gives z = 0.77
